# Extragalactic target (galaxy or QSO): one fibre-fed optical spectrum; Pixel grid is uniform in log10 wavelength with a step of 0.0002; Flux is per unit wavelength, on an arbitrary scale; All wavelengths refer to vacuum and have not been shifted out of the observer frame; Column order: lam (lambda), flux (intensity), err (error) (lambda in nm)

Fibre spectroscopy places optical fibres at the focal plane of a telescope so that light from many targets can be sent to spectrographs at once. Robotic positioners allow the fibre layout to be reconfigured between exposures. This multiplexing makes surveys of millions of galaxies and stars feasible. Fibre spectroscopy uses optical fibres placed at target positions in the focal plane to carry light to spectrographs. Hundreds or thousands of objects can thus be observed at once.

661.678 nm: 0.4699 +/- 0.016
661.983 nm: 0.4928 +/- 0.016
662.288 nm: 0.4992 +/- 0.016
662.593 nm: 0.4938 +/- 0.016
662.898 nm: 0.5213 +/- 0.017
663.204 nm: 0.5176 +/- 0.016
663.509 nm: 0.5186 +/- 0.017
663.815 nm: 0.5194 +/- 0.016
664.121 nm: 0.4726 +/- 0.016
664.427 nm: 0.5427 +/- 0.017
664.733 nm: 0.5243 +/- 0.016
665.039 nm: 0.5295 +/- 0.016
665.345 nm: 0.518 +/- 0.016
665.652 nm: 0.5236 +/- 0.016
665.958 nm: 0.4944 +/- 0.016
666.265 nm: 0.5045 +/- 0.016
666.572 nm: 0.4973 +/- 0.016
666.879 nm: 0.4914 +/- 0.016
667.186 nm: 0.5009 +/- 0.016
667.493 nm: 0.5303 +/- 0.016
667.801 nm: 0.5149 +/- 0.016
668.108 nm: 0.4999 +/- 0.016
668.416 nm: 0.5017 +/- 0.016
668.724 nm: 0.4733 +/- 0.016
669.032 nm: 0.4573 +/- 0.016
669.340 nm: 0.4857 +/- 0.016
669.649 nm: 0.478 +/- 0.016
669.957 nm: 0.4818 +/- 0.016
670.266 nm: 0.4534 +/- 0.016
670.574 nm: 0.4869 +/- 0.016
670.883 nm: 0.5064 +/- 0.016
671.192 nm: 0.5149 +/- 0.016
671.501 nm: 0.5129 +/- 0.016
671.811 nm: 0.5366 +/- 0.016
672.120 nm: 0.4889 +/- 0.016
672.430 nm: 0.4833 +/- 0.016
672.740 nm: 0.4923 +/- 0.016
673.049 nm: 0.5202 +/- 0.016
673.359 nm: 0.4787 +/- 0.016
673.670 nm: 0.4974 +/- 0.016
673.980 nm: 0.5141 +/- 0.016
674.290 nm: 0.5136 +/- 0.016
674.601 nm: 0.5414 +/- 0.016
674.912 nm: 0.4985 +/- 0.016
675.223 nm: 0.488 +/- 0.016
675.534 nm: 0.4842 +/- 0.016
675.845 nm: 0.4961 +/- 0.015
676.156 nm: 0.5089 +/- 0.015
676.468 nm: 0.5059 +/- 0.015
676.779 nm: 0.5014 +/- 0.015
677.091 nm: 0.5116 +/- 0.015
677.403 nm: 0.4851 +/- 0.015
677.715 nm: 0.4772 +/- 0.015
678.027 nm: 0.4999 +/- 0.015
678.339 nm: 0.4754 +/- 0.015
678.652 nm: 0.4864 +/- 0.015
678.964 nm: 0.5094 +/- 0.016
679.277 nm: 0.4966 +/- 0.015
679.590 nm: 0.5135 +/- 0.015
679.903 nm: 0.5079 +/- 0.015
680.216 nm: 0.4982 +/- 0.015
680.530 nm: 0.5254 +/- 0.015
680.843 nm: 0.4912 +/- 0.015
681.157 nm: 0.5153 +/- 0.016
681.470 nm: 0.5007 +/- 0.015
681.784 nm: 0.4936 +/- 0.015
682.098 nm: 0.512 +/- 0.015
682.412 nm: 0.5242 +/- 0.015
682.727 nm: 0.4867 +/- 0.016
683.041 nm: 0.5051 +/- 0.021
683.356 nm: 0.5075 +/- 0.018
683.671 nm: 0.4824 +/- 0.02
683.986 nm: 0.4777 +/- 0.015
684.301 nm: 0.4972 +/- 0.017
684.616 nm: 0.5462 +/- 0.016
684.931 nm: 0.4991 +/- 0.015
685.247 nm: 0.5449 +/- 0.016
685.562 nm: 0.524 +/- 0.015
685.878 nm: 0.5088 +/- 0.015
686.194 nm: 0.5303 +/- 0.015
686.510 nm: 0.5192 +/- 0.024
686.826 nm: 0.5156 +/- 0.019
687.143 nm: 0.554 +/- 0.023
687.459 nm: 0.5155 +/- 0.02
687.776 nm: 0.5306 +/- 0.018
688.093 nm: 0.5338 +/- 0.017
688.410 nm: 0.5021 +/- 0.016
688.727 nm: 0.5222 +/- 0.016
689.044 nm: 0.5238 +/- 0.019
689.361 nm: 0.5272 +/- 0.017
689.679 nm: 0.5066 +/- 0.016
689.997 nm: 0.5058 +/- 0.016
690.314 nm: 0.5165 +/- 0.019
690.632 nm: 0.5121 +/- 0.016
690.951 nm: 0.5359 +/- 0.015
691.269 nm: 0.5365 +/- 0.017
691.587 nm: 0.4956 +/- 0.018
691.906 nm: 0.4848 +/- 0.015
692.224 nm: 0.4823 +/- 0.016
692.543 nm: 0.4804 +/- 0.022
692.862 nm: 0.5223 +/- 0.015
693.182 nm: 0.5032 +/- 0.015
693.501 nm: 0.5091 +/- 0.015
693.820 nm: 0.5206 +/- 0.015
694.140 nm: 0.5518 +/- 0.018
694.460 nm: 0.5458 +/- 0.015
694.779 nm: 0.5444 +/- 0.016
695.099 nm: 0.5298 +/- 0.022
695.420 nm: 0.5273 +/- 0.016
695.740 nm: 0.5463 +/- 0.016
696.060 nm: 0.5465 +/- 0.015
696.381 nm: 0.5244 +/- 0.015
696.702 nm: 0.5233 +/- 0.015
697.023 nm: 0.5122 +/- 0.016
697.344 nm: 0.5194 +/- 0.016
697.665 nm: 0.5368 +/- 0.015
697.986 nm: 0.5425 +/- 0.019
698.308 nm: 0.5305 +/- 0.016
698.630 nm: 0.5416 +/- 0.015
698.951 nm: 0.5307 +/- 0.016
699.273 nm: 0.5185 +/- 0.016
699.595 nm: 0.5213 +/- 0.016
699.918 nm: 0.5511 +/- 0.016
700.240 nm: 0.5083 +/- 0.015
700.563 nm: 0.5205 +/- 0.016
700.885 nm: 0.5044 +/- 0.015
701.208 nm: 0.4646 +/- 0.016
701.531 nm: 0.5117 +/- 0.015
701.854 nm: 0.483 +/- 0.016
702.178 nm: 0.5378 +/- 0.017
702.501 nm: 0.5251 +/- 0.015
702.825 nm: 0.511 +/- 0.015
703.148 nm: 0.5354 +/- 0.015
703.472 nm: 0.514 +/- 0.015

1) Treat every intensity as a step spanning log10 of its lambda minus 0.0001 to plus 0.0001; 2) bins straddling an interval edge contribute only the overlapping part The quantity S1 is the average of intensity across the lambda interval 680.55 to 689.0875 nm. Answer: 0.514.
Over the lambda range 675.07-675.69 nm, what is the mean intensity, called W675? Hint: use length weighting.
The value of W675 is 0.486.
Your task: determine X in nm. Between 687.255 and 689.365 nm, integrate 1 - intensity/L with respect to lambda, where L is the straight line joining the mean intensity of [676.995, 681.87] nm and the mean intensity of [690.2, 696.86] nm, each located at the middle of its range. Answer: -0.04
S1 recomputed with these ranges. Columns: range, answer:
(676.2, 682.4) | 0.501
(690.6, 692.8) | 0.504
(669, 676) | 0.497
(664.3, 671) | 0.5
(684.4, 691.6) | 0.522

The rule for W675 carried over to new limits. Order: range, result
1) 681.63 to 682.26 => 0.503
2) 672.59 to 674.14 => 0.501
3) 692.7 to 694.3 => 0.521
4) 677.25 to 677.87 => 0.481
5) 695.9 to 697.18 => 0.526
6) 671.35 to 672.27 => 0.513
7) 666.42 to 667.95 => 0.507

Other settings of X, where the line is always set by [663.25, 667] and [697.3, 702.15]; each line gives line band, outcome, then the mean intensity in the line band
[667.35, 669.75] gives 0.09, 0.493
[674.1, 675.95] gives 0.04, 0.504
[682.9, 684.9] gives 0.05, 0.502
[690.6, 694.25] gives 0.05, 0.511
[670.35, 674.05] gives 0.08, 0.502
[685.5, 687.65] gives -0.03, 0.524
